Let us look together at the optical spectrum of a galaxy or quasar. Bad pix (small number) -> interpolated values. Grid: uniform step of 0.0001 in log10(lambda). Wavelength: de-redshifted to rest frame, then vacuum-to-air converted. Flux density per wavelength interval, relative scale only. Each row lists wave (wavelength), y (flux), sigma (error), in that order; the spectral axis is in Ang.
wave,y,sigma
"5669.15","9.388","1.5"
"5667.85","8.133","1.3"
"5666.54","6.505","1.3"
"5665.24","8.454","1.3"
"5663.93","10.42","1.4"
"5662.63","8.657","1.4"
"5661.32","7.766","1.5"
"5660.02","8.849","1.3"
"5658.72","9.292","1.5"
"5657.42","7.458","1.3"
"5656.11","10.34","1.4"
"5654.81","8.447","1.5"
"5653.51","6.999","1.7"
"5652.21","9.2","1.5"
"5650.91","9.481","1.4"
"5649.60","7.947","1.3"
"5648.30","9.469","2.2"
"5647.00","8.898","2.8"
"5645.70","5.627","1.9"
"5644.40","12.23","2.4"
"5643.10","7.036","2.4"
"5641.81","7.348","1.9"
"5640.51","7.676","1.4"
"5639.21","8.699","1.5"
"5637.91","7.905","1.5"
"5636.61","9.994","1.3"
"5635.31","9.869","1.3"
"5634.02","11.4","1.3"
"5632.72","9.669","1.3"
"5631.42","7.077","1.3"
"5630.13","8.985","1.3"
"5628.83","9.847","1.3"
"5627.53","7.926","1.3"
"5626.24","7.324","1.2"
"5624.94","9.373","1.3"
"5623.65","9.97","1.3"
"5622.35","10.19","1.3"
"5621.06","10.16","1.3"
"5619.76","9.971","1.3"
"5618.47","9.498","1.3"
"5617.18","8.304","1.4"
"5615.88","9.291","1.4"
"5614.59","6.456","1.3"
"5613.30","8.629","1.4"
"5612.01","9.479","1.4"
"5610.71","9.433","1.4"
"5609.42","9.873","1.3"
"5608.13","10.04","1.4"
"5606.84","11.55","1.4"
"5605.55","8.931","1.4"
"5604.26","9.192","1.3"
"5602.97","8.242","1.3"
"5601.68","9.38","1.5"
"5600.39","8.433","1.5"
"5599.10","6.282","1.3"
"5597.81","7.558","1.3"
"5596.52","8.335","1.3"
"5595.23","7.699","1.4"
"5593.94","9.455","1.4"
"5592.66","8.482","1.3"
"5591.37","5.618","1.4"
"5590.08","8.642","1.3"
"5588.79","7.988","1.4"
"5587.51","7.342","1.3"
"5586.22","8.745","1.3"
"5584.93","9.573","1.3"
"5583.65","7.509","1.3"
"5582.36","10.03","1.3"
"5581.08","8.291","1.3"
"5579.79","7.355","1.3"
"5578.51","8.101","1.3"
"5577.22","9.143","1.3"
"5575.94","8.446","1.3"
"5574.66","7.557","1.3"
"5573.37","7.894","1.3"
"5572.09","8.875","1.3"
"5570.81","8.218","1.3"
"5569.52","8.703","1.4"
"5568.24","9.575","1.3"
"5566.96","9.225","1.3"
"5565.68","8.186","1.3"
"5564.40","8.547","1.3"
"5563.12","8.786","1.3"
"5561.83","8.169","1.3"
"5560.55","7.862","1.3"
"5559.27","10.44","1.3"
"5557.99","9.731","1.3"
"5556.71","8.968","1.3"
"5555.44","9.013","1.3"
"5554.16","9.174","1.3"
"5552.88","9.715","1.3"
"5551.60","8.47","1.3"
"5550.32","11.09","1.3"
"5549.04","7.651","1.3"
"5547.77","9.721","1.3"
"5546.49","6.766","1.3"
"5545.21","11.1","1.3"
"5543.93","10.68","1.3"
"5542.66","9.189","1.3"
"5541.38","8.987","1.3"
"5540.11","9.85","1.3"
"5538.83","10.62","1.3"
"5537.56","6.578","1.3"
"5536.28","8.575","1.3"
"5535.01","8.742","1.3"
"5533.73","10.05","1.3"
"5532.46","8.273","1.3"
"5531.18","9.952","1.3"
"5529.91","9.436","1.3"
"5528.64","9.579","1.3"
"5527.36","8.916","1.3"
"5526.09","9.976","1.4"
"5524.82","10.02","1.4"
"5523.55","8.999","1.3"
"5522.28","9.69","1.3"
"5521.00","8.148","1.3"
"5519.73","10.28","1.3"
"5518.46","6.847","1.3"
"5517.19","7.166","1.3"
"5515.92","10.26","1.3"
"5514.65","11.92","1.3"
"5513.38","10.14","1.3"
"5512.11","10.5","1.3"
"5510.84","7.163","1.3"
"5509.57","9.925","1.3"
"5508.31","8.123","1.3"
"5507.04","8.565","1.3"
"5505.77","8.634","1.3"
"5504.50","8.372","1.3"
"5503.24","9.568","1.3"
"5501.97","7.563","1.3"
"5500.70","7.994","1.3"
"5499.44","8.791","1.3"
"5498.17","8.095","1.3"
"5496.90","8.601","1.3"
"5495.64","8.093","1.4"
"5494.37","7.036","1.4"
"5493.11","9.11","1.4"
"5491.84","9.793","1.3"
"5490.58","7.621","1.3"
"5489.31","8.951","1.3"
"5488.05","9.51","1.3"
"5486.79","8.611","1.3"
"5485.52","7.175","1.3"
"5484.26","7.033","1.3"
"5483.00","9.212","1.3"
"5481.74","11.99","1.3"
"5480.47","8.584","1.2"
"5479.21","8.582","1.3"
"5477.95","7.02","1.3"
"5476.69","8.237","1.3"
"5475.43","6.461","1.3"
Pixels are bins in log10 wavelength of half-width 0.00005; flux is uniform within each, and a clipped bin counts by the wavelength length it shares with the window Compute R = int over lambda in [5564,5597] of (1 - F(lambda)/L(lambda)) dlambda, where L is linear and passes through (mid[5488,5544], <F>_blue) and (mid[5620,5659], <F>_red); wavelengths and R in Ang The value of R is 2.1 Ang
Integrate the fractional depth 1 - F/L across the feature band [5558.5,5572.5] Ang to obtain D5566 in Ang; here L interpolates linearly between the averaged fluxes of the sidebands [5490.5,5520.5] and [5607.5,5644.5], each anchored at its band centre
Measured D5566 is 0.2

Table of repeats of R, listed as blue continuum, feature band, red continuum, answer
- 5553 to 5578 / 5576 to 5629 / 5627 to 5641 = 1.21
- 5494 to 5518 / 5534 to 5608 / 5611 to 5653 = 0.86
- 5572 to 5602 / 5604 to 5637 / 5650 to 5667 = -3.71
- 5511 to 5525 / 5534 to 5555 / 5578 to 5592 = -0.80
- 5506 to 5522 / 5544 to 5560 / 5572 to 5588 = -1.27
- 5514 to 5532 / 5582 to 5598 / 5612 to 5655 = 1.46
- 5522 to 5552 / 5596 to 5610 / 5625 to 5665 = 0.08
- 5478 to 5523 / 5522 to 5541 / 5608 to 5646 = -0.97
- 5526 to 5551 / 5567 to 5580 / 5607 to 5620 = 1.07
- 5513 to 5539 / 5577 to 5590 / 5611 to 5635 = 1.07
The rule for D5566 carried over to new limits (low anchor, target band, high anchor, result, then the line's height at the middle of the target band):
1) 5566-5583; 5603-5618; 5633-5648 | -0.8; 8.71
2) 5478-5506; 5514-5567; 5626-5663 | -3.6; 8.6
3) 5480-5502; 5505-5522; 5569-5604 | -1.1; 8.49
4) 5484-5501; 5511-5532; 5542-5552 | -1.3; 8.88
